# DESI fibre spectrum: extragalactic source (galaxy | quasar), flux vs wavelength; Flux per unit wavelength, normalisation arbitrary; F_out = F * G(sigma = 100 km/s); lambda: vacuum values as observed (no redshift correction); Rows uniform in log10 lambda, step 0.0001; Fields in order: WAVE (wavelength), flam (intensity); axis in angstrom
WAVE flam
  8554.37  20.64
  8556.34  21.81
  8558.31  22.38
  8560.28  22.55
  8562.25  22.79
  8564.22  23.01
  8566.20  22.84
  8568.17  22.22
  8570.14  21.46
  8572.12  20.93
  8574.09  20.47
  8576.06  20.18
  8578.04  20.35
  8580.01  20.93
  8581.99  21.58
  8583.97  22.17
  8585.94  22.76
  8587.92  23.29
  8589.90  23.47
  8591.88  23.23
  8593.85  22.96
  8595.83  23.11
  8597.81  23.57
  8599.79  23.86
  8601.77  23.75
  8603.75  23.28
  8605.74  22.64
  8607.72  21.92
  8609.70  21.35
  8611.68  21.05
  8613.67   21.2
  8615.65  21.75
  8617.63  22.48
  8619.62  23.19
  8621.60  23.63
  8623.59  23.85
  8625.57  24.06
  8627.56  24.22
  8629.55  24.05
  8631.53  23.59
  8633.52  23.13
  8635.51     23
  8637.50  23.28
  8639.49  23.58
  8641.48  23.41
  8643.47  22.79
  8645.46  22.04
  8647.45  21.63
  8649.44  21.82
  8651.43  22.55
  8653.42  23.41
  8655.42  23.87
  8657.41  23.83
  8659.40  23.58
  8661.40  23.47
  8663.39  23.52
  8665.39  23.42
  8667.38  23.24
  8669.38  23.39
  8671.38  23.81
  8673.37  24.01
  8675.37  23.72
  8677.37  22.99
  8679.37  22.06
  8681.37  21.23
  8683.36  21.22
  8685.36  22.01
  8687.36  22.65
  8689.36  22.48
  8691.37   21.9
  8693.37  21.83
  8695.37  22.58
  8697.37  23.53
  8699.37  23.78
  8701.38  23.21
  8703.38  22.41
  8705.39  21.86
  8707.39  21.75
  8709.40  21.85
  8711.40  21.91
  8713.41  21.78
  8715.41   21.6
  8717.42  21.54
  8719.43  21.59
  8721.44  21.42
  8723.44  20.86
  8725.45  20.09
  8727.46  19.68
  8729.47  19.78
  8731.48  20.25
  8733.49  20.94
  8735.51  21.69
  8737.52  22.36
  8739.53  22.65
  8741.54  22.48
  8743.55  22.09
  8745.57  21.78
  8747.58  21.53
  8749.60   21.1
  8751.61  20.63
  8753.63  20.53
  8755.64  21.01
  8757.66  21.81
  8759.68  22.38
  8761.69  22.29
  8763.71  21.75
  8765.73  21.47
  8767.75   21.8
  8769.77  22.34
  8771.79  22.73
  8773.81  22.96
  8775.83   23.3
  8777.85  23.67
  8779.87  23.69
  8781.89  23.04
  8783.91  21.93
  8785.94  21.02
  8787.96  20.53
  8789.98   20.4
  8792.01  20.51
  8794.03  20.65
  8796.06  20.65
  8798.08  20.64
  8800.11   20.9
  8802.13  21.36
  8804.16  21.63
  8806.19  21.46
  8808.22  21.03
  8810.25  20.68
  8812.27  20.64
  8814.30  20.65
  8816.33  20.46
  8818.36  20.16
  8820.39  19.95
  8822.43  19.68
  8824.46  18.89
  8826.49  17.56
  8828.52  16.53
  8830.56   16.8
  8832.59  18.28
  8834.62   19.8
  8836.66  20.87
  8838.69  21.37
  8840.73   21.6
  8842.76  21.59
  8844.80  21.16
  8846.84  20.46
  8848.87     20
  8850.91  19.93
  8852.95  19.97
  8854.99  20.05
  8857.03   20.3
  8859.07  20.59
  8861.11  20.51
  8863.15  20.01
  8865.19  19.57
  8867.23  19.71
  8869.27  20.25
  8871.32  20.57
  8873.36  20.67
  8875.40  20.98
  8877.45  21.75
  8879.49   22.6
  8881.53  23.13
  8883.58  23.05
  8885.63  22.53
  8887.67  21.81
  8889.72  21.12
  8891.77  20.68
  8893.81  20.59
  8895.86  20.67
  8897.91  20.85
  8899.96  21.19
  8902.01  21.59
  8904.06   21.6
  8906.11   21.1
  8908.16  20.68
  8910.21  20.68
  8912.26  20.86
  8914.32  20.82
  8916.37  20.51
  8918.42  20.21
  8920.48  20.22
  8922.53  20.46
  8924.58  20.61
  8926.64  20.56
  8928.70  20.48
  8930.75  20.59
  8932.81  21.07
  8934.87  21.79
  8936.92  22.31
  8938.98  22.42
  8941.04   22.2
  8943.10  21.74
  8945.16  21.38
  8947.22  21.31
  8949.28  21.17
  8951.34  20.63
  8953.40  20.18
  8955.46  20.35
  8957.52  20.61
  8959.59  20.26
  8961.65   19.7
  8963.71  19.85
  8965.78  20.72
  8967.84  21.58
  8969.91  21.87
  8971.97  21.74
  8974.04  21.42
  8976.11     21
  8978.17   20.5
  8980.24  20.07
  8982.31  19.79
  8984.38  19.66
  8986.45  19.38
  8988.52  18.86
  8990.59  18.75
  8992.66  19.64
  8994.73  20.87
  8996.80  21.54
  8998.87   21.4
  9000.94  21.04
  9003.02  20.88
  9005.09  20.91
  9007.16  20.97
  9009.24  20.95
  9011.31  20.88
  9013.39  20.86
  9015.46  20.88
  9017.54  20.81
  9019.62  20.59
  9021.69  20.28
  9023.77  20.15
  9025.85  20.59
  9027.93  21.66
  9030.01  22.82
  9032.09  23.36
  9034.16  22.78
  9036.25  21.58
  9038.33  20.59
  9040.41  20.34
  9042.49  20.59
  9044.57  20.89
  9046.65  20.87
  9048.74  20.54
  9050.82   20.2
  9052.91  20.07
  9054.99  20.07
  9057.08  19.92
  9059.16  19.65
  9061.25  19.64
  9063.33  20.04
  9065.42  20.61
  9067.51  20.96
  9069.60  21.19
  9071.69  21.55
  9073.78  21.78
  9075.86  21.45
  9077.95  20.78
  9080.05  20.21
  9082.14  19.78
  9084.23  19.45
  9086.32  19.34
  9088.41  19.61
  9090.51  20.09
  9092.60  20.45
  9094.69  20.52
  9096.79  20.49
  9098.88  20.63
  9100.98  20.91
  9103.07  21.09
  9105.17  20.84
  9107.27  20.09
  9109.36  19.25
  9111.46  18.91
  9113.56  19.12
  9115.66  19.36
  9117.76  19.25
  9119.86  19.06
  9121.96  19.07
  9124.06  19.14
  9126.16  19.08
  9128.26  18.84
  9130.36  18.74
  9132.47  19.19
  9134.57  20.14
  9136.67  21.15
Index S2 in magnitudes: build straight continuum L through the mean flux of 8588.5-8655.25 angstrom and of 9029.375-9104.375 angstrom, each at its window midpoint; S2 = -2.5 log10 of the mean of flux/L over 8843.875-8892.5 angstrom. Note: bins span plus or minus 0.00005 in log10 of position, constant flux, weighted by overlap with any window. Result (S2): 0.04 mag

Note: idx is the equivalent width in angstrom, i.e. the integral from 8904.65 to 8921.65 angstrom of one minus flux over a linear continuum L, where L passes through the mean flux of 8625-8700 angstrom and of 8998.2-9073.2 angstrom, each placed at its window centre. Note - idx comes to 0.7 angstrom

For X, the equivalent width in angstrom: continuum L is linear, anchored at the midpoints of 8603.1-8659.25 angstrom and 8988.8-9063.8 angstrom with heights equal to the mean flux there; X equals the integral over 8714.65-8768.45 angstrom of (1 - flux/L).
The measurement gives 2.22 angstrom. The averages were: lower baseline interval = 22.9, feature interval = 21.4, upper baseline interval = 20.8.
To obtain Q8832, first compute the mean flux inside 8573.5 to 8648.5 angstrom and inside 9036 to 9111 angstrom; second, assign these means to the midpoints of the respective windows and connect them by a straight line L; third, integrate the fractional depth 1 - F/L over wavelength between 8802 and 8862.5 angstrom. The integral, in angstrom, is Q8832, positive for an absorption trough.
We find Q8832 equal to 4.1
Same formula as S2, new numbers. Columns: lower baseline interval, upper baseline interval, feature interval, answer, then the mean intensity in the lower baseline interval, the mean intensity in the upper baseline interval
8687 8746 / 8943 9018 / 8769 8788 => -0.05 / 21.8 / 20.6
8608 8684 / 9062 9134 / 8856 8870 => 0.07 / 23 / 20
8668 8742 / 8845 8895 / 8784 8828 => 0.05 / 22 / 20.9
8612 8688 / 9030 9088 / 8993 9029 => 0.01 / 23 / 20.7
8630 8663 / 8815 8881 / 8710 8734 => 0.05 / 23.1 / 20.1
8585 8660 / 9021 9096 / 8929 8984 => 0.01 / 23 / 20.7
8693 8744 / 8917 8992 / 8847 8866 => 0.05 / 21.7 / 20.7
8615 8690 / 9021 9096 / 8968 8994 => 0.05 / 23.1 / 20.7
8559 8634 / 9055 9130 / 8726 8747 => 0.02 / 22.5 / 20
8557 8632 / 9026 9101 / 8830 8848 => 0.07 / 22.5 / 20.7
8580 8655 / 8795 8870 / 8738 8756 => -0.02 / 22.9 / 20.2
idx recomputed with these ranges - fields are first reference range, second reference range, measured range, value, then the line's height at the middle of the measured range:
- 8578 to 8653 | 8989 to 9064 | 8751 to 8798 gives 0.49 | 22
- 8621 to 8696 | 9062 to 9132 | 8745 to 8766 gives 0.83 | 22.4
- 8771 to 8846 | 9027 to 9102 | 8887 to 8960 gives -0.86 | 20.7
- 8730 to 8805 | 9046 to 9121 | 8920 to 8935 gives 0.18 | 20.9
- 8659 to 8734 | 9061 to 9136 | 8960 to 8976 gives -0.18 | 20.7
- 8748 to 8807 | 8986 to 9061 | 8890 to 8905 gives 0.13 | 21.2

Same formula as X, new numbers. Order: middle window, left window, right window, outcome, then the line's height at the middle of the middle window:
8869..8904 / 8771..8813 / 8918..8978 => -0.36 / 21.2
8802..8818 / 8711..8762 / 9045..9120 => 0.14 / 21.1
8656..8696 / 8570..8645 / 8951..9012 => -1.10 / 22.2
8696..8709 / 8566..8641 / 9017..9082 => -0.29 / 22.2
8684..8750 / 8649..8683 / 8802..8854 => 1.19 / 22.2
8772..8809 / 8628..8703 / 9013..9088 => 0.98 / 22.2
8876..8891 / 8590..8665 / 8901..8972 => -0.64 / 21.3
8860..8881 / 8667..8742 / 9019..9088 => 0.68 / 21.4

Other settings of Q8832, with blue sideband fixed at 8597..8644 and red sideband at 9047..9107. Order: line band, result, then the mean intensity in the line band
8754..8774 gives 0.2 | 22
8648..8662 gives -0.2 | 23.2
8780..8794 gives 0.5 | 21.4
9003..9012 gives 0.0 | 20.9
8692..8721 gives 0.4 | 22.2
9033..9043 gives -0.3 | 21.2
